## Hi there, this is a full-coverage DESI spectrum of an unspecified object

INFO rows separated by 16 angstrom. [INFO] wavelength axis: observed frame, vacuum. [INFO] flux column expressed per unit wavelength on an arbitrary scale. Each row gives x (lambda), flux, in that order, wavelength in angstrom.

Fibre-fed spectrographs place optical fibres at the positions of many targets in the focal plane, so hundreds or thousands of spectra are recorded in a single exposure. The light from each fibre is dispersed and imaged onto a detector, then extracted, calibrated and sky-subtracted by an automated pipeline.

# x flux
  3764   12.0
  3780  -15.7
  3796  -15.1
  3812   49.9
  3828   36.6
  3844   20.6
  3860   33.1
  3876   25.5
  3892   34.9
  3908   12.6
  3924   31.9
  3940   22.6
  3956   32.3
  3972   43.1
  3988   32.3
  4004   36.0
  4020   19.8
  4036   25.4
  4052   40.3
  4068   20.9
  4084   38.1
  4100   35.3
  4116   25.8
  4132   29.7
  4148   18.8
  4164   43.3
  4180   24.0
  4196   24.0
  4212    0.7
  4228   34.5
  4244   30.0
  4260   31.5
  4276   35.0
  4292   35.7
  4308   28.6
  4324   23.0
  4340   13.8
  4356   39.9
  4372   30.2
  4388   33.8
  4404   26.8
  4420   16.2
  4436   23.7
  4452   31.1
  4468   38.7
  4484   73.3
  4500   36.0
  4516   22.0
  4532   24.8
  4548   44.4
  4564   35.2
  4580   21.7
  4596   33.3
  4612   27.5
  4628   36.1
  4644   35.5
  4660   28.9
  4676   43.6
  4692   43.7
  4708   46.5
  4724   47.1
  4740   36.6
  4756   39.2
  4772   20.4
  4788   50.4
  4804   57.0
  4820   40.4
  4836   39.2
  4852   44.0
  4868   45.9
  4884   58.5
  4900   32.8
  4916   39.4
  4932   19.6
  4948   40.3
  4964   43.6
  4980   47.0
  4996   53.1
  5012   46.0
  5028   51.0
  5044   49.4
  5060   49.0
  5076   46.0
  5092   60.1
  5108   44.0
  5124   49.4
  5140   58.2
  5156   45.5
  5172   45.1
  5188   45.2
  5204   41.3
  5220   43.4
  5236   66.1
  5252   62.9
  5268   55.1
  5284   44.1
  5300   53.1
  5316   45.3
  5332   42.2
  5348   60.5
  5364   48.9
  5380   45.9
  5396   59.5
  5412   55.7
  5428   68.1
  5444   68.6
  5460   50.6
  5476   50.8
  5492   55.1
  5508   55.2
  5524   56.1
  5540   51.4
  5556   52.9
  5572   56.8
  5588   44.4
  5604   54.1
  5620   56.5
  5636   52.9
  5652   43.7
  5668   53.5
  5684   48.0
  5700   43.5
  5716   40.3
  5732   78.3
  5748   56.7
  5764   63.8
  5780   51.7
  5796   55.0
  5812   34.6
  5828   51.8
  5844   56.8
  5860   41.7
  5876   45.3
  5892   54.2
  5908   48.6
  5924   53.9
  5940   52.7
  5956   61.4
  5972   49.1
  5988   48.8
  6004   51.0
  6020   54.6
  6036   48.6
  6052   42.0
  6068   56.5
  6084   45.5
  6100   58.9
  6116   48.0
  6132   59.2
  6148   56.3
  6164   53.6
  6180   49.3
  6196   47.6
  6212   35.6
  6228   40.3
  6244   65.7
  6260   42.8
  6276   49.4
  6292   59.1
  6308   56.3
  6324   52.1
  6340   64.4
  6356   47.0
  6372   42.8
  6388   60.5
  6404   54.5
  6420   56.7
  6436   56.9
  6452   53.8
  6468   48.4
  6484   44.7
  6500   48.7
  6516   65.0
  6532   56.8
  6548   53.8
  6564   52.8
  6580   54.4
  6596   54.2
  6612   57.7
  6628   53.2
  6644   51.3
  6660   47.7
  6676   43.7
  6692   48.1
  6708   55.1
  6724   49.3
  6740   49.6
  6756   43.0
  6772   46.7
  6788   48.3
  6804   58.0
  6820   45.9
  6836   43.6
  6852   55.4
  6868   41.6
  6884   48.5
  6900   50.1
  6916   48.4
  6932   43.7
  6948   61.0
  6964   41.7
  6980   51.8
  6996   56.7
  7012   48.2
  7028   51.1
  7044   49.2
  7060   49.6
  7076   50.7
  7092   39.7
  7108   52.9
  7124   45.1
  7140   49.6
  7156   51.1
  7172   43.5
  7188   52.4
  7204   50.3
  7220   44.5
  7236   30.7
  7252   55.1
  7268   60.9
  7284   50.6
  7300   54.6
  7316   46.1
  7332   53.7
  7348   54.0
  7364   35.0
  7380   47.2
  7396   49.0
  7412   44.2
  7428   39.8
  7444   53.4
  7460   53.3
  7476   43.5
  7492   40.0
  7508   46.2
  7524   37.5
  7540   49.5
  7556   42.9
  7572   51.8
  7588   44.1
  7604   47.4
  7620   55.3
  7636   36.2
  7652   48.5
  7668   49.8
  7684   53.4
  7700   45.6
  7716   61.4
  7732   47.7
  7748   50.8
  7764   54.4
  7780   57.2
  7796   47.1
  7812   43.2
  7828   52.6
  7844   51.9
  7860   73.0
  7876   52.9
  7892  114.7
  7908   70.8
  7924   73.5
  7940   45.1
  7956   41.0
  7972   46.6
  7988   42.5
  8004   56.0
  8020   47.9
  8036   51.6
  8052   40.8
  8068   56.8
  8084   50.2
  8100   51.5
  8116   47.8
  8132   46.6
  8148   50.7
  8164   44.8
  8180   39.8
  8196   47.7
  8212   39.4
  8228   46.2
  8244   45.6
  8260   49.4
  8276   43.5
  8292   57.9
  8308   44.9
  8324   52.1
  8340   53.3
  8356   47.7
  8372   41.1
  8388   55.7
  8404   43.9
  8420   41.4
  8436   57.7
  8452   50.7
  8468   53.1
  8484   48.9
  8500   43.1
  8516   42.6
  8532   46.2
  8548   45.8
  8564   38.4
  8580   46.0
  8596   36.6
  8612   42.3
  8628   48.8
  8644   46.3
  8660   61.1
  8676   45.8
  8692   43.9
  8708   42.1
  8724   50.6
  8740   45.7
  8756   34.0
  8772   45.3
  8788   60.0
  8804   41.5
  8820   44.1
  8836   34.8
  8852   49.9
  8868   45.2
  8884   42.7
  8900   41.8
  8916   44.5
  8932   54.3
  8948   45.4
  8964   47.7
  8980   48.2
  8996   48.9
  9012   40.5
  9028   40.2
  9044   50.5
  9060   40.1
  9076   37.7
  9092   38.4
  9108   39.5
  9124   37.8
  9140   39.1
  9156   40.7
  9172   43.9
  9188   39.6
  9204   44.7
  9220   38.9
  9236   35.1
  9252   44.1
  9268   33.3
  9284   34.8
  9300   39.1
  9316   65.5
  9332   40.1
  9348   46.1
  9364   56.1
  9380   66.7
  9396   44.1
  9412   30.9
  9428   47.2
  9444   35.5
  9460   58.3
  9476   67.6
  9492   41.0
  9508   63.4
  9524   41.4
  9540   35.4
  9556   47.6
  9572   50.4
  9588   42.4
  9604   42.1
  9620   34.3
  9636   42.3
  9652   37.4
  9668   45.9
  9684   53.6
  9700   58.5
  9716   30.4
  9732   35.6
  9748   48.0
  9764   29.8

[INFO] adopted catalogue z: 0.20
